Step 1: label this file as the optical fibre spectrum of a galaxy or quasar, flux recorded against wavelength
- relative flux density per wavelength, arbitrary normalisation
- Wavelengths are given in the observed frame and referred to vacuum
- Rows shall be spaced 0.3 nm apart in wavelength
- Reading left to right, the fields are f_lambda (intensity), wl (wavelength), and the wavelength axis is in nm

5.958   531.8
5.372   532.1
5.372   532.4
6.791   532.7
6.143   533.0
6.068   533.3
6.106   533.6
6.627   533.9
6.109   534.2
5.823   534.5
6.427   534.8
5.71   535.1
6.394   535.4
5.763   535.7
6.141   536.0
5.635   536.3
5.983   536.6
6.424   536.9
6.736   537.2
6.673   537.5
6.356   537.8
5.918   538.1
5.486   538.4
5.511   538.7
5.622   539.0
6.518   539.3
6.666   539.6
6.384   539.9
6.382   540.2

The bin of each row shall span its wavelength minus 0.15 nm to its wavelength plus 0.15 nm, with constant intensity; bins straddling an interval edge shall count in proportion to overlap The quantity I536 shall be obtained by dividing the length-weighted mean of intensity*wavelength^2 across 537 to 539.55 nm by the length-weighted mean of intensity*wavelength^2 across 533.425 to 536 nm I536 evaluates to 1.0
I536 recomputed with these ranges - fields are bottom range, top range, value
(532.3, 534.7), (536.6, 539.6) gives 1.02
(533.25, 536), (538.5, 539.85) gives 1.01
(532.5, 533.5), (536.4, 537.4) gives 1.03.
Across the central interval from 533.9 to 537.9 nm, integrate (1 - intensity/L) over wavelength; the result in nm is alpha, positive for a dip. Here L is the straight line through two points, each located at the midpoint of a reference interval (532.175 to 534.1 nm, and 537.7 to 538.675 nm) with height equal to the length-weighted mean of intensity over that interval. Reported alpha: -0.13 nm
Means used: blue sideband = 6.15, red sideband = 5.85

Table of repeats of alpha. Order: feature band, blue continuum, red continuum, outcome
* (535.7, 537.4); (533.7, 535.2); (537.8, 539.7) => -0.03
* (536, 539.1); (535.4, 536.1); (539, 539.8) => 0.08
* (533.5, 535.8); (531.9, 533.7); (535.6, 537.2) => -0.04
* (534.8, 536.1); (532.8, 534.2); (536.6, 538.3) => 0.05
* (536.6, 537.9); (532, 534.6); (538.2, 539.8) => -0.11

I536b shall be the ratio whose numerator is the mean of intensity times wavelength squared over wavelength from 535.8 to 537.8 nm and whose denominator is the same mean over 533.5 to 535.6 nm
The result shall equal 1.02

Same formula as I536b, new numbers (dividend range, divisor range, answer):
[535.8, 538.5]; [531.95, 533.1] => 1.06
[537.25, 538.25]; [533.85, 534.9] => 1.04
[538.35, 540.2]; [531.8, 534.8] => 1.03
